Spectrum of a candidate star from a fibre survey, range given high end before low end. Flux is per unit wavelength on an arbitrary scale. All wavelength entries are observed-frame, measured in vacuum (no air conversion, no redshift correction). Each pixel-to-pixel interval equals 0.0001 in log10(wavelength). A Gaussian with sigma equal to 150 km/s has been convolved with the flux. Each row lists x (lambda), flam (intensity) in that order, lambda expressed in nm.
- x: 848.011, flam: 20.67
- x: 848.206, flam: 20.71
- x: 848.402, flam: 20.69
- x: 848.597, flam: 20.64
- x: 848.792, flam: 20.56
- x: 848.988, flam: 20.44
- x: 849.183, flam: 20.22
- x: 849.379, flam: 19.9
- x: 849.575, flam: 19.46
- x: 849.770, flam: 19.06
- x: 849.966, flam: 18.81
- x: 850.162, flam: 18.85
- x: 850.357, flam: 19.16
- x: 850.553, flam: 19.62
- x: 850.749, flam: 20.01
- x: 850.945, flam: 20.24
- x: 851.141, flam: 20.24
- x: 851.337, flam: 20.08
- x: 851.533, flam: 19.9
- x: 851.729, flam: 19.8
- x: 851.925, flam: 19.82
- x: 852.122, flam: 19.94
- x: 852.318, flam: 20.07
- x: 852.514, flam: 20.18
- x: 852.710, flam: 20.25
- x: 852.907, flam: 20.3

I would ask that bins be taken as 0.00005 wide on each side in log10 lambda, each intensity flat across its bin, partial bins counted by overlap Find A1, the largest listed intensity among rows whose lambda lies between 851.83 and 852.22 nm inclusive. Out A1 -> 19.94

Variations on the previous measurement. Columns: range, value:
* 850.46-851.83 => 20.24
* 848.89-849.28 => 20.44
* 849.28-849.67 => 19.9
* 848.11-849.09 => 20.71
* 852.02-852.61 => 20.18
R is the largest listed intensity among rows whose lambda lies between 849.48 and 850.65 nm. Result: 19.62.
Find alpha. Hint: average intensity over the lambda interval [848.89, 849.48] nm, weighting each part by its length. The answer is 20.2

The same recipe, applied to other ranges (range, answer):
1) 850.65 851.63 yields 20.1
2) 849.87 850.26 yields 18.9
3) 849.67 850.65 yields 19.1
